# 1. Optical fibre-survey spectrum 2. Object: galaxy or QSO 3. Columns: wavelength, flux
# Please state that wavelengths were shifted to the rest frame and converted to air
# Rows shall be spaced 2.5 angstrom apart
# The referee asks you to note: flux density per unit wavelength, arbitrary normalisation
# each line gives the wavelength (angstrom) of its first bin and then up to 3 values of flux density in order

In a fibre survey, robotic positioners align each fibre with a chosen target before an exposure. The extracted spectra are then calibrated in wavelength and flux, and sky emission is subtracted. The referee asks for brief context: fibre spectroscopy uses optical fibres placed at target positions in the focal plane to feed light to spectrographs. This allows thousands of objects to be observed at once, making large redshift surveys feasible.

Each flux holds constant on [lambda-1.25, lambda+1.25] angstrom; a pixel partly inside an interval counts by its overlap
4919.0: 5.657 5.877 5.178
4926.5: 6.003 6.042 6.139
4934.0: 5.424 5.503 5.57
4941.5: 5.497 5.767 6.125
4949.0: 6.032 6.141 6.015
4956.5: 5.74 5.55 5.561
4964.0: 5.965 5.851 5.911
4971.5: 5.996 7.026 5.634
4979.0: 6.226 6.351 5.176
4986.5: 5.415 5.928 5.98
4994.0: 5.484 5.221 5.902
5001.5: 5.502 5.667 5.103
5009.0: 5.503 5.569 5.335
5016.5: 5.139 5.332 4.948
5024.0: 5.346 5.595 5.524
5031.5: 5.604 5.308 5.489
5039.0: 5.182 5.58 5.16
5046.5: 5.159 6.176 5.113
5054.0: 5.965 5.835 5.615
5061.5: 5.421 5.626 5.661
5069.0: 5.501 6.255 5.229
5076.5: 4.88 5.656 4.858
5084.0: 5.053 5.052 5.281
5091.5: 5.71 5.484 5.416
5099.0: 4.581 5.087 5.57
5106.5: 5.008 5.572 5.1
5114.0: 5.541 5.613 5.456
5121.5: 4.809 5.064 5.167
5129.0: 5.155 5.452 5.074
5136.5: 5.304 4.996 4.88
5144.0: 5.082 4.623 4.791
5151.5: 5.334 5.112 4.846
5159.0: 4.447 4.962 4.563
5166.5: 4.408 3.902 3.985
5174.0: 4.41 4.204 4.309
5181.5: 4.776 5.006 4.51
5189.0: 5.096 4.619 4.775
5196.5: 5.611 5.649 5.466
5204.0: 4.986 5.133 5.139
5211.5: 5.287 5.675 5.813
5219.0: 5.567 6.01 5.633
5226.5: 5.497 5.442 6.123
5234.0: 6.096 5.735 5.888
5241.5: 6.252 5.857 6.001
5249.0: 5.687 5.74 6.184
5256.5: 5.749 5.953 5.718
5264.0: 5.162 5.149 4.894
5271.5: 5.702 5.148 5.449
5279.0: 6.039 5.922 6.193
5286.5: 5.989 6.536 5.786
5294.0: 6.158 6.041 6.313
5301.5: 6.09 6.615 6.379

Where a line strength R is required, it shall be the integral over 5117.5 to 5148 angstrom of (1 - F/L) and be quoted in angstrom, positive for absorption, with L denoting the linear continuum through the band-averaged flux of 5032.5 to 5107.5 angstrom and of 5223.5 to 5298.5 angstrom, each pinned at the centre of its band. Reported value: 2.4 angstrom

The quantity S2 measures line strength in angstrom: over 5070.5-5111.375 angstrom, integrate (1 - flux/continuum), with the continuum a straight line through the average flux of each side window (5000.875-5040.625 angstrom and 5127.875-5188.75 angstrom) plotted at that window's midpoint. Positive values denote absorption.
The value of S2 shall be -1.7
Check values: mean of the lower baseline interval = 5.38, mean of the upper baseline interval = 4.76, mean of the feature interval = 5.28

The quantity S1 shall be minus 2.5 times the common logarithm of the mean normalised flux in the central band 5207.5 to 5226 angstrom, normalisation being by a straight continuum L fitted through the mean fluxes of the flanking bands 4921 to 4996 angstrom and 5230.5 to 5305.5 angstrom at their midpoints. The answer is 0.05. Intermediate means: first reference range 5.83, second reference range 5.87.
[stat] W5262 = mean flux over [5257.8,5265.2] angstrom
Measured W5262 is 5.61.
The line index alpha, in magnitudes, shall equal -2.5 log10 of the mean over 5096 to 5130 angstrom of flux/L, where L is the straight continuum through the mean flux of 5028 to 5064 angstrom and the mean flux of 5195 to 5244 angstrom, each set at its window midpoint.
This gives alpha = 0.07 mag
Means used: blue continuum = 5.51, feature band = 5.22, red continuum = 5.63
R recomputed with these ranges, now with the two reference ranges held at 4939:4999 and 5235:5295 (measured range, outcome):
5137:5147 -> 1.5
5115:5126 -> 1.1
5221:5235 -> 0.0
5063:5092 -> 2.2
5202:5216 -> 1.2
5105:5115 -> 0.9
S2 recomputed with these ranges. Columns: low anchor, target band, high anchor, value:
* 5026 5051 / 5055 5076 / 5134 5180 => -1.3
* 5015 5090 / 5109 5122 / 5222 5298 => 0.4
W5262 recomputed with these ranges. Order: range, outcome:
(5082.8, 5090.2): 5.13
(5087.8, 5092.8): 5.5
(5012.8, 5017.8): 5.24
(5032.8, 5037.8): 5.4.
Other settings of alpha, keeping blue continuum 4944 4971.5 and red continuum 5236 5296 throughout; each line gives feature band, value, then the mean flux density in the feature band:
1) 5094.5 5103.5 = 0.15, 5.11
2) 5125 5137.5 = 0.12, 5.23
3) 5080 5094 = 0.12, 5.23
